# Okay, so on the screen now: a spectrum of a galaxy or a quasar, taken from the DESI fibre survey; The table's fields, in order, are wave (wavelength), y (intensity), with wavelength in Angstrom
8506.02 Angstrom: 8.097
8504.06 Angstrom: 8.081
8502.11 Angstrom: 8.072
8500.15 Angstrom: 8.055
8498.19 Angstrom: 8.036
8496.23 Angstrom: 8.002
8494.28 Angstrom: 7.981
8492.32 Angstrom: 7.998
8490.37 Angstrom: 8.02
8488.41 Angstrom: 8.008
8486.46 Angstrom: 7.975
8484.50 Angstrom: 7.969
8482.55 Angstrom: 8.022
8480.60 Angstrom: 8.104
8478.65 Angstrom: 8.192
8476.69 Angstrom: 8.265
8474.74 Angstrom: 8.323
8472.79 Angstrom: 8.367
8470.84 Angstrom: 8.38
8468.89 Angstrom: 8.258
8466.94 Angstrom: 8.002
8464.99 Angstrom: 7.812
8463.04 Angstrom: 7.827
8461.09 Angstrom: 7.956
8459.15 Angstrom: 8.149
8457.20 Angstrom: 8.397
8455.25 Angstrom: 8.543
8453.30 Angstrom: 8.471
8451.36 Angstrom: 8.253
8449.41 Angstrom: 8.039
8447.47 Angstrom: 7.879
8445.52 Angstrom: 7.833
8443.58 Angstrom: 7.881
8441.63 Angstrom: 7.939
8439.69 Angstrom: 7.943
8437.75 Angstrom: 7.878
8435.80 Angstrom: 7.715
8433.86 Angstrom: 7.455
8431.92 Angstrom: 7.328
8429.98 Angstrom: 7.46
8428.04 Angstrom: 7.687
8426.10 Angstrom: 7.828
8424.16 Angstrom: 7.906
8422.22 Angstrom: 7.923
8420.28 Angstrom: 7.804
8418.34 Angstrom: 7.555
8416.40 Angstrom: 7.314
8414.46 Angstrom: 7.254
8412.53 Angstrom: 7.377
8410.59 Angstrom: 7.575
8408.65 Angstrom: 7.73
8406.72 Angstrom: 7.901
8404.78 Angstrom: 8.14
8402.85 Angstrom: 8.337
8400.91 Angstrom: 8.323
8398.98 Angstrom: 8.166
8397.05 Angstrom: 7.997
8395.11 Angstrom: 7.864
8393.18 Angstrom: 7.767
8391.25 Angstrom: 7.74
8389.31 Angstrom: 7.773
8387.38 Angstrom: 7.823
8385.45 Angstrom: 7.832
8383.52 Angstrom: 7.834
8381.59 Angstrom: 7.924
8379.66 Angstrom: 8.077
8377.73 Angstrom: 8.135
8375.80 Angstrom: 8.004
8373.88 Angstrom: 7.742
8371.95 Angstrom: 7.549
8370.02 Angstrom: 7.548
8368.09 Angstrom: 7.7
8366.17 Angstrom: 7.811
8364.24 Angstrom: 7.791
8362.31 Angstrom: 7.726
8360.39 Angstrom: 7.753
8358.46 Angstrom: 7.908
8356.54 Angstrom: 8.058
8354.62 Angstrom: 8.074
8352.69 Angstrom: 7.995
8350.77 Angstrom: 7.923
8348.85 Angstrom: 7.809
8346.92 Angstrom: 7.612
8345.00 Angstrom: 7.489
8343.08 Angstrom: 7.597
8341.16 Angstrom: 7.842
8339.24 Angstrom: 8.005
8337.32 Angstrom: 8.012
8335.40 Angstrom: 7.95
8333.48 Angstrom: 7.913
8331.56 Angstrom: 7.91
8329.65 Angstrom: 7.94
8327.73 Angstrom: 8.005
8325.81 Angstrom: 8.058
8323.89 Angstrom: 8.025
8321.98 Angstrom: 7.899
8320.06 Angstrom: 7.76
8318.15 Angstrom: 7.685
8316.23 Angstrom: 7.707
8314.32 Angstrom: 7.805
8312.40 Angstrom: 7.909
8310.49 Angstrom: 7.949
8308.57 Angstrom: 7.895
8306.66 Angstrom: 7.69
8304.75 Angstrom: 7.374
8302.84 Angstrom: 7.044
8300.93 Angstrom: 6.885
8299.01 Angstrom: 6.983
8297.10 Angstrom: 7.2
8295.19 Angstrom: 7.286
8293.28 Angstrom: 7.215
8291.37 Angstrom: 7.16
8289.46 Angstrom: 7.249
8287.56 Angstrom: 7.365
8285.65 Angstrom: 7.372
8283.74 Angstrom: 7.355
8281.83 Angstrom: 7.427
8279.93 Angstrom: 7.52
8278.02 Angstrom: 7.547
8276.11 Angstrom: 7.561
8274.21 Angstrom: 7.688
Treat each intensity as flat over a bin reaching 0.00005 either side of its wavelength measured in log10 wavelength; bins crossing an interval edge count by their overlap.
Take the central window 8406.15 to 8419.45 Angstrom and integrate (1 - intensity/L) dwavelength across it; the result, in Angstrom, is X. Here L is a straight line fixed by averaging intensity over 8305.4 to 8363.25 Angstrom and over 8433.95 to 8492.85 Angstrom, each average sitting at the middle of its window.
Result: 0.8 Angstrom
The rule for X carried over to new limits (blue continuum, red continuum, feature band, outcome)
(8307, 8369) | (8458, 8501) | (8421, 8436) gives 0.6 Angstrom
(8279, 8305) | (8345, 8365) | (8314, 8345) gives -1.1 Angstrom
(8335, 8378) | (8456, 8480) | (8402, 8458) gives 1.5 Angstrom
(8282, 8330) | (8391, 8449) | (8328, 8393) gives -1.6 Angstrom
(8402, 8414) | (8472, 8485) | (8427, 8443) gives 0.6 Angstrom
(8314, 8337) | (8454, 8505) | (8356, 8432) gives 1.8 Angstrom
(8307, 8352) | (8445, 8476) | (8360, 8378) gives 0.4 Angstrom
